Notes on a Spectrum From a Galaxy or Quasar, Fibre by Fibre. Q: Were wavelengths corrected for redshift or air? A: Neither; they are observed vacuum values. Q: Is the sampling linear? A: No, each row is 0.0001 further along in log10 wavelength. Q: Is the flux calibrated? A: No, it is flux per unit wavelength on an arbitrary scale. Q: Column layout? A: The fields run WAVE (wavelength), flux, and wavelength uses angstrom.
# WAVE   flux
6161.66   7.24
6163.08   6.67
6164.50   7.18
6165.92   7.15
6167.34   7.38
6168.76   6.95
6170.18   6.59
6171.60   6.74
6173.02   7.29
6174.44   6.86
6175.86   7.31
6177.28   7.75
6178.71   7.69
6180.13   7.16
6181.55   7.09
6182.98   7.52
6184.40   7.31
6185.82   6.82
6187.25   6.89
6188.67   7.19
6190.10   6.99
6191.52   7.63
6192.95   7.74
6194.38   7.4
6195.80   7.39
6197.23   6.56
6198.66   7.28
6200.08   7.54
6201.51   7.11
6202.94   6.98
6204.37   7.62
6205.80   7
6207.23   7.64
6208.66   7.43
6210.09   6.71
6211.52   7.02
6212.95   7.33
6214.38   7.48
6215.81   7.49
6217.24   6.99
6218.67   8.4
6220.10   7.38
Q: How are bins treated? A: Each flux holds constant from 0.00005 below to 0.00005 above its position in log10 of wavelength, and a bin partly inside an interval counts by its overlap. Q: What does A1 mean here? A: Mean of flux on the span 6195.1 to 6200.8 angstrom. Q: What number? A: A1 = 7.19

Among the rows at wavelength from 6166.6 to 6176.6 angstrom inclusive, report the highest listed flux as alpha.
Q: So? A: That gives 7.38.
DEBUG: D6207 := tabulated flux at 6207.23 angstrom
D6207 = 7.64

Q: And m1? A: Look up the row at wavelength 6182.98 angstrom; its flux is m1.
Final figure 7.52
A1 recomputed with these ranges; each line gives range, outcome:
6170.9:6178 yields 7.19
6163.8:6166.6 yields 7.16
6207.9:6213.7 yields 7.13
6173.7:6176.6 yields 7.11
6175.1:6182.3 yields 7.39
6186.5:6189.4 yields 7.02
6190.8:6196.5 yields 7.54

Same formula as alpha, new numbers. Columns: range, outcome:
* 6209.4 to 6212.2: 7.02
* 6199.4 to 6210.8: 7.64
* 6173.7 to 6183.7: 7.75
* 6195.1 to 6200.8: 7.54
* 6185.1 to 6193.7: 7.74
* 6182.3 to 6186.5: 7.52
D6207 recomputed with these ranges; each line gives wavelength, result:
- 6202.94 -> 6.98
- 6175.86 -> 7.31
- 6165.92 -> 7.15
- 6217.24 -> 6.99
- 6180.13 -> 7.16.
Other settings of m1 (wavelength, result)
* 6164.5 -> 7.18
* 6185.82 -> 6.82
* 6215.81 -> 7.49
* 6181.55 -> 7.09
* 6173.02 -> 7.29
